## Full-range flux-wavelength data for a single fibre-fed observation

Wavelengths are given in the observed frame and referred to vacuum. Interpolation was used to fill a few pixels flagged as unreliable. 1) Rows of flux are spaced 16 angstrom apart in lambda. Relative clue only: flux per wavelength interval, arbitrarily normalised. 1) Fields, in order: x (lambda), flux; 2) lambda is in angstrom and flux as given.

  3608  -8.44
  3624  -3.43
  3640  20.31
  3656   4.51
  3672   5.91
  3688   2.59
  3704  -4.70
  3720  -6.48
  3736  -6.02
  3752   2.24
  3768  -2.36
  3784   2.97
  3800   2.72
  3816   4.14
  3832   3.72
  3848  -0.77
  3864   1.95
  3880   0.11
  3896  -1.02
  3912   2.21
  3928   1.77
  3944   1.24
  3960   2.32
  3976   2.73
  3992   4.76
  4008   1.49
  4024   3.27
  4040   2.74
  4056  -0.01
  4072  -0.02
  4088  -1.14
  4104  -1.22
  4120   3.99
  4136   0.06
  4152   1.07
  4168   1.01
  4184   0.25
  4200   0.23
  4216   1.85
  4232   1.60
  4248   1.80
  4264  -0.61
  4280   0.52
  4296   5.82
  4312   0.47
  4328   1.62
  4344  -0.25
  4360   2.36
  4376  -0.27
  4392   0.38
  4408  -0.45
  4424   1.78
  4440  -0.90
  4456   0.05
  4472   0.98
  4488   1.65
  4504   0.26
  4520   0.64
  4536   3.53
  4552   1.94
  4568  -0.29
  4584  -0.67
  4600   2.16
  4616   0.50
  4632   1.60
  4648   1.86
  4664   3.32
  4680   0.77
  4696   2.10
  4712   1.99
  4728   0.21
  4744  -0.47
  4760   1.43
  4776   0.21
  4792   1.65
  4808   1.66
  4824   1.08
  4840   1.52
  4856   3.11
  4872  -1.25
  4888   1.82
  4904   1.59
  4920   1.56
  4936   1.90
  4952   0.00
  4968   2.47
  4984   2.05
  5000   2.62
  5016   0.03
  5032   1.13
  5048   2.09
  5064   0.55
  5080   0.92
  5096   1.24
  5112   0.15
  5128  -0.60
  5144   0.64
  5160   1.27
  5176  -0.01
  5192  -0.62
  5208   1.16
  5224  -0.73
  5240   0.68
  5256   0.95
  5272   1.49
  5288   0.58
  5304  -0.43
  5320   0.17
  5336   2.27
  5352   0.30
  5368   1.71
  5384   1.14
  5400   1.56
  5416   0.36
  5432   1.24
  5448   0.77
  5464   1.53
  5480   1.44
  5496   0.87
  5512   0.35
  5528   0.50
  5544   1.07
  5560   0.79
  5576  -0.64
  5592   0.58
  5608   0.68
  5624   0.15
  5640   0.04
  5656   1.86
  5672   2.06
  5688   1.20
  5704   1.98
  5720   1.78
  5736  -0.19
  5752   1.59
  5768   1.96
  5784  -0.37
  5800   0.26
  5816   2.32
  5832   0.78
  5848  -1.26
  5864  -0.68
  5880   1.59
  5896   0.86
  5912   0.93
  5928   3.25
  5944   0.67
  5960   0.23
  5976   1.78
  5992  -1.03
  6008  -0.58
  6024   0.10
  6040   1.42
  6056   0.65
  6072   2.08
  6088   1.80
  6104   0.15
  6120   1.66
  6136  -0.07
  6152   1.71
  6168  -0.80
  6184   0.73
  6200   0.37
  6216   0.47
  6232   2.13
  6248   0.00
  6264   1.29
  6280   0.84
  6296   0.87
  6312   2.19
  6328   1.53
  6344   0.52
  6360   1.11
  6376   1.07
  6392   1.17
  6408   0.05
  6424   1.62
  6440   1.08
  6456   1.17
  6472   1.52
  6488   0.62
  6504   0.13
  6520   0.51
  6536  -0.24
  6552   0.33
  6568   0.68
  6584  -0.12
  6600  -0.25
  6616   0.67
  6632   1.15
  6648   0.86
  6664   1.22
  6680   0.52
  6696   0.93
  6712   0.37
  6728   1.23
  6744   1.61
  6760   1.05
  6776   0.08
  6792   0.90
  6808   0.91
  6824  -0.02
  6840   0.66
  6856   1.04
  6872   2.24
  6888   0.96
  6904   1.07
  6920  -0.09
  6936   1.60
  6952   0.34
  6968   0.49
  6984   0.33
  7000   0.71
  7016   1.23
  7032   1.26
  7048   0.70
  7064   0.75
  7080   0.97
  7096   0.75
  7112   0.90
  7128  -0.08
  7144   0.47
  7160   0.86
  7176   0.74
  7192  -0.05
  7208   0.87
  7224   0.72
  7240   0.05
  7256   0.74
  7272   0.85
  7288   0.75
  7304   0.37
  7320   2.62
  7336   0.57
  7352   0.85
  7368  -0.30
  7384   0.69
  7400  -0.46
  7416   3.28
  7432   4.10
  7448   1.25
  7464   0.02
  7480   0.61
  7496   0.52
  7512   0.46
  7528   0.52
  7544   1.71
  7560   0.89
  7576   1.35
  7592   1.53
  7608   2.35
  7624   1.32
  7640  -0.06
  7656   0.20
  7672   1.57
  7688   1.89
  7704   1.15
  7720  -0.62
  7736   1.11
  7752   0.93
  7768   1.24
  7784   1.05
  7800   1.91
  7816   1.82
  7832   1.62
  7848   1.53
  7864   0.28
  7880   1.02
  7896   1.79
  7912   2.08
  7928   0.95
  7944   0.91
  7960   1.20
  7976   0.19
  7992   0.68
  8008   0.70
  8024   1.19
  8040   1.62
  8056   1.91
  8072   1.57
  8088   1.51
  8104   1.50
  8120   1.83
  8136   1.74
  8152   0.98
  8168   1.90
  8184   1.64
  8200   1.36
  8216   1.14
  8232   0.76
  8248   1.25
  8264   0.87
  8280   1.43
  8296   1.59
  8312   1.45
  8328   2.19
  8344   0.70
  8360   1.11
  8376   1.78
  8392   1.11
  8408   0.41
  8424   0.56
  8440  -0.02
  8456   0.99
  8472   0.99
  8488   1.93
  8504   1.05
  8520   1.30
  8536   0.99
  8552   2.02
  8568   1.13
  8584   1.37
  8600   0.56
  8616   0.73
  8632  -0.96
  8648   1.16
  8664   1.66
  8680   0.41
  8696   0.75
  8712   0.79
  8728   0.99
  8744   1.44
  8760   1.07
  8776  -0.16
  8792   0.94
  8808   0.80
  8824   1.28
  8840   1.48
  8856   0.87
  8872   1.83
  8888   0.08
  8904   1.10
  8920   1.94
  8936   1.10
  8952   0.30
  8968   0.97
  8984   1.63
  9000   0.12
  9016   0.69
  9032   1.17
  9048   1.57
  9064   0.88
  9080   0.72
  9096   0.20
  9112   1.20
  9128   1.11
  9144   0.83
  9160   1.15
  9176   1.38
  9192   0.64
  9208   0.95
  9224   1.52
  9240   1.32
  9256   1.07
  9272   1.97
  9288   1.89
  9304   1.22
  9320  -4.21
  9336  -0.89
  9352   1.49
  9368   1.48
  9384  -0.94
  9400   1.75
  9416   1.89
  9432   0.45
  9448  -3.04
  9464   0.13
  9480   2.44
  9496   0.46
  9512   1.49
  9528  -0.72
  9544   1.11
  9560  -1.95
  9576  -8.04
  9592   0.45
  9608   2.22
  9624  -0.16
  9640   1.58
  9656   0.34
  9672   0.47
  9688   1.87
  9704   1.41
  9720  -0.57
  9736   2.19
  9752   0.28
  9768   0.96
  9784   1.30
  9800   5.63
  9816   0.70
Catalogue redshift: 0.991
